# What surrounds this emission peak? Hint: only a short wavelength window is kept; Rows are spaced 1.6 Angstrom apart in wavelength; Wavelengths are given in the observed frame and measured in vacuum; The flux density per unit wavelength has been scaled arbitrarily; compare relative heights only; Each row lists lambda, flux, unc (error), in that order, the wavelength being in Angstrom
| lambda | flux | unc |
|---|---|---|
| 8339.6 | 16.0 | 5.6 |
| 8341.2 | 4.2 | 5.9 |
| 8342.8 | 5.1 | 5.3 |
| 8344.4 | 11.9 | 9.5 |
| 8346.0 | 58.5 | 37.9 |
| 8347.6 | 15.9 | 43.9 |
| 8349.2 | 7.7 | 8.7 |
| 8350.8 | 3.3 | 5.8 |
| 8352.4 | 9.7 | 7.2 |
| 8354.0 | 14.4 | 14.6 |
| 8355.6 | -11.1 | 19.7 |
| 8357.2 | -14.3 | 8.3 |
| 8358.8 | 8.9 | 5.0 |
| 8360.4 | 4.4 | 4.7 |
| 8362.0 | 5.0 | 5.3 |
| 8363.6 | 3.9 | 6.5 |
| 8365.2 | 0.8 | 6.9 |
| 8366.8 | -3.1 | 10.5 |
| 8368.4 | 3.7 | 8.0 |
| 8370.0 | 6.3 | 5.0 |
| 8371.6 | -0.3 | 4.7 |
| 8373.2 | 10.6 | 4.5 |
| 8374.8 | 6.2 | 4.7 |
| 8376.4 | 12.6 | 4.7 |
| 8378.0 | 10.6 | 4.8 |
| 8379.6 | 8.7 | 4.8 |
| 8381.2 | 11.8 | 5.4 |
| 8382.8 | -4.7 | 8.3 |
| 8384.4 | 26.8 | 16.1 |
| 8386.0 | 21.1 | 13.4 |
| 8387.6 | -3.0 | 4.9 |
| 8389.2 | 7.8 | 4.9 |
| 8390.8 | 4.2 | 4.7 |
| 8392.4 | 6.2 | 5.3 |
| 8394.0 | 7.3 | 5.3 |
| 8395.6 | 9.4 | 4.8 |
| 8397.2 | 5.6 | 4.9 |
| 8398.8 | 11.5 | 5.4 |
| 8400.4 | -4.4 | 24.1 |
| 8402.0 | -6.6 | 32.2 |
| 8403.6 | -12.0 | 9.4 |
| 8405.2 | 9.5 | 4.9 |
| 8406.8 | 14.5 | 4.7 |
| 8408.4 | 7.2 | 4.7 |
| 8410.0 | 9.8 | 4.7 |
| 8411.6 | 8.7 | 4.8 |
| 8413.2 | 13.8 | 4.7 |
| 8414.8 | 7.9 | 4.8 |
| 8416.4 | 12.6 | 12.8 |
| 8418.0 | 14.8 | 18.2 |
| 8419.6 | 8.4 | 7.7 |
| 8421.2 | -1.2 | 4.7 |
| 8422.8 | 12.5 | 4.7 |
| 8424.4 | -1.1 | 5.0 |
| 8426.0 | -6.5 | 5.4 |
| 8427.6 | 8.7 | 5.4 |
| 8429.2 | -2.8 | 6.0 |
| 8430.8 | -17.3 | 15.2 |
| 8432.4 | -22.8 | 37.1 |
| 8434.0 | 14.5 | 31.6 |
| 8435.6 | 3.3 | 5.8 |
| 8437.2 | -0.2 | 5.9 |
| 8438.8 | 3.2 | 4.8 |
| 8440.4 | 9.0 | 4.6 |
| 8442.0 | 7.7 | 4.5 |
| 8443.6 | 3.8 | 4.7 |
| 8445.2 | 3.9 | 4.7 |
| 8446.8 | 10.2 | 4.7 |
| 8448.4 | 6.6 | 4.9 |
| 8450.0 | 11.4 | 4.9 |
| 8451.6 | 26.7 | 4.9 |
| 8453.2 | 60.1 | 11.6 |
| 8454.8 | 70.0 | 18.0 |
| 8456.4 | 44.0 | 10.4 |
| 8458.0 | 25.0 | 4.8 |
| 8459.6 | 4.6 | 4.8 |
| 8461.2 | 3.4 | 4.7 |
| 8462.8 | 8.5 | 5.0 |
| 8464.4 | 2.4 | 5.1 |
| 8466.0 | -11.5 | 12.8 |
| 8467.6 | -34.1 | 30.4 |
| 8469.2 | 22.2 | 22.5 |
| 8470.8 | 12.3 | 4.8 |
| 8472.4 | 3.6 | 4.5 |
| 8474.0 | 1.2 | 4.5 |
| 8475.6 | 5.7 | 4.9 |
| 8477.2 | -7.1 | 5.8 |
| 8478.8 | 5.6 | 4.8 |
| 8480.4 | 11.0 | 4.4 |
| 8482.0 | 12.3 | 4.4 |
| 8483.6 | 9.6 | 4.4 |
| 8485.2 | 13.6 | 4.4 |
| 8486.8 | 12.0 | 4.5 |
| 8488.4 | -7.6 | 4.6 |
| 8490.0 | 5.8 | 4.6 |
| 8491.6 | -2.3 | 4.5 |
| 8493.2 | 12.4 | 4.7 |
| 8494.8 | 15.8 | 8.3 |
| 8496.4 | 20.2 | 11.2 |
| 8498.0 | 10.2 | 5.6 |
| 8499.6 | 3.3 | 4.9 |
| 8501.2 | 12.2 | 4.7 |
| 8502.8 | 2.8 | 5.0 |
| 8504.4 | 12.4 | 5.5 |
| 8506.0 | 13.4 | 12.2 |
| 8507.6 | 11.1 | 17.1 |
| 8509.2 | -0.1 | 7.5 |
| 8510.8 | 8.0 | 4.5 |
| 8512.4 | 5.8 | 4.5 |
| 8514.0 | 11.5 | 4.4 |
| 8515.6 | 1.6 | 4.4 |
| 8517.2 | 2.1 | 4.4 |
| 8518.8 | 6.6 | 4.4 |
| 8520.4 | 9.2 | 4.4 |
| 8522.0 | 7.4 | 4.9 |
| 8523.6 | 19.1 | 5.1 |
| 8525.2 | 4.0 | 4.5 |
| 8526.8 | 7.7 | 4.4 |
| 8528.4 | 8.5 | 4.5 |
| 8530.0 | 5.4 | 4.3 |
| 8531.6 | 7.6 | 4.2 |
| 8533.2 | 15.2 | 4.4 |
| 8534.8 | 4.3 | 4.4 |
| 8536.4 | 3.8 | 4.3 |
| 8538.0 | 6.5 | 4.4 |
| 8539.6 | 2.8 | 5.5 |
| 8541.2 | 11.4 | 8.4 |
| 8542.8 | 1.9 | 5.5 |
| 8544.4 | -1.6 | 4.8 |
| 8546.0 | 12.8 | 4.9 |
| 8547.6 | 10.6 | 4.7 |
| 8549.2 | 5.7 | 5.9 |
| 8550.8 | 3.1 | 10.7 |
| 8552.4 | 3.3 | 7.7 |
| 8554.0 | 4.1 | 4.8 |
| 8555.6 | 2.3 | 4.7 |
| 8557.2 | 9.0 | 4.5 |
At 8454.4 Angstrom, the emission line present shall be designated H-beta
